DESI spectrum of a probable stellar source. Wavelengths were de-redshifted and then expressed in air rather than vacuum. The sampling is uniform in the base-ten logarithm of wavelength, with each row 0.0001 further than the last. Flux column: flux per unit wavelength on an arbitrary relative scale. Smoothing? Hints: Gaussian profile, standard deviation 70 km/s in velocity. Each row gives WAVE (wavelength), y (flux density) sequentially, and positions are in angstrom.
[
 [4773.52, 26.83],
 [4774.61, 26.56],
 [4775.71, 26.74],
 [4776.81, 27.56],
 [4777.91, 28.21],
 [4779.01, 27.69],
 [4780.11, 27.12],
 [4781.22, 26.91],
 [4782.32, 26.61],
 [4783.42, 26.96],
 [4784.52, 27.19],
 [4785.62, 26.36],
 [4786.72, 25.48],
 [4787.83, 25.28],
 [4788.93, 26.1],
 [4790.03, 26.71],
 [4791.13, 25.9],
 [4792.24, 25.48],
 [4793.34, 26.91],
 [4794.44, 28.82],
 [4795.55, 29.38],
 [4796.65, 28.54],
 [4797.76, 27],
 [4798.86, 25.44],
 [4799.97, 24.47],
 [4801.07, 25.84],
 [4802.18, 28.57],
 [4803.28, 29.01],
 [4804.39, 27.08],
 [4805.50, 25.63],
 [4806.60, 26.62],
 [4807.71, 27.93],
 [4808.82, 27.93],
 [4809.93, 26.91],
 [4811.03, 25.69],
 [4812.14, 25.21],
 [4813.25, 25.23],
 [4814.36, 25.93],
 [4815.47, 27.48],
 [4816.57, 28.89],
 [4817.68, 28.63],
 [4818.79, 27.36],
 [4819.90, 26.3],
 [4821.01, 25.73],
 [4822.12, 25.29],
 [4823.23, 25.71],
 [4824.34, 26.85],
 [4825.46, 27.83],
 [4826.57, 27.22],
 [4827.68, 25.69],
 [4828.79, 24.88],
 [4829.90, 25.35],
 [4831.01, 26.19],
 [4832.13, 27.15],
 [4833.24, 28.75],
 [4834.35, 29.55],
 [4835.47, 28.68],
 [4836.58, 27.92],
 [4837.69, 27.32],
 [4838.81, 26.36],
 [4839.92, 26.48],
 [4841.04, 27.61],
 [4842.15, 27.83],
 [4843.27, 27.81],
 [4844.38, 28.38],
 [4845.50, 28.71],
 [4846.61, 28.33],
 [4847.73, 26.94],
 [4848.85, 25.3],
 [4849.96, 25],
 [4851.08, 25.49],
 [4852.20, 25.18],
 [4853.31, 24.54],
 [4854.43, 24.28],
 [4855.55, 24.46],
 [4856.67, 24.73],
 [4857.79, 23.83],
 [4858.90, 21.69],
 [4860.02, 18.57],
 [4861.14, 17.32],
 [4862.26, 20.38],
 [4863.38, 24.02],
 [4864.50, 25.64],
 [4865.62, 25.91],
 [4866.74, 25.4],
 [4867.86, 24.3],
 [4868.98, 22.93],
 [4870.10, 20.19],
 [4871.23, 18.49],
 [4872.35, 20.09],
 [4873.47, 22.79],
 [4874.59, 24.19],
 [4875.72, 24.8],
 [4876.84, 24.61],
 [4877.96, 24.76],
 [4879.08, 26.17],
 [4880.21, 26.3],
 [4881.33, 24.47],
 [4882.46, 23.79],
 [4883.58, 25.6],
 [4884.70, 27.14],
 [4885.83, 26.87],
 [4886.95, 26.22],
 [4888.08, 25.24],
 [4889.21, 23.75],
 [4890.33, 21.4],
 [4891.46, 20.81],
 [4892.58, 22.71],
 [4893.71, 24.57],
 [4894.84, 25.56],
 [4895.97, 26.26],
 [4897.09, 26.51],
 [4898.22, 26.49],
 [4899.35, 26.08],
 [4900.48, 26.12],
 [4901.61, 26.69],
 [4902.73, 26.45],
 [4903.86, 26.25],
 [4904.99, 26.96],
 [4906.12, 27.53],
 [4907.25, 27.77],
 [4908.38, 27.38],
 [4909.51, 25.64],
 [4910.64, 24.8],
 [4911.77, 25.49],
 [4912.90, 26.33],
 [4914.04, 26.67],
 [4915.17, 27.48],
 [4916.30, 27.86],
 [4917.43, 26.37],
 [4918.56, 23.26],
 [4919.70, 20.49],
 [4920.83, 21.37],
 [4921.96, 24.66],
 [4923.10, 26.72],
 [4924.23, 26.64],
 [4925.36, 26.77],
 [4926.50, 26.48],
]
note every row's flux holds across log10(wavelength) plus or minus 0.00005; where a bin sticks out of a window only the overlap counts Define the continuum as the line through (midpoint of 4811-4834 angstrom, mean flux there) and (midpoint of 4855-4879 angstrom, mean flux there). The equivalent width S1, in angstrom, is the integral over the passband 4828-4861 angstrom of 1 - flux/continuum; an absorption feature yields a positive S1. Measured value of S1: -1.6 angstrom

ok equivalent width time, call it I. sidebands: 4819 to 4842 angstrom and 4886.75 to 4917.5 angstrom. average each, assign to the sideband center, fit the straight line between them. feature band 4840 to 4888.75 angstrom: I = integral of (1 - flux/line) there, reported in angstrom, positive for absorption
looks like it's 3.3 angstrom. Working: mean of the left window 26.9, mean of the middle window 24.6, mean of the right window 25.7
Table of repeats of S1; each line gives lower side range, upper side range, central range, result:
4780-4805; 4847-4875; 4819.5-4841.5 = -1.8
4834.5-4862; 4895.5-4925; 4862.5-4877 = 1.4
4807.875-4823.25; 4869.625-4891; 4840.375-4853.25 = -0.7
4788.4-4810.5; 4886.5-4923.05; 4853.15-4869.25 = 1.8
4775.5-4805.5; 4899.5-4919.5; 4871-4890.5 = 1.5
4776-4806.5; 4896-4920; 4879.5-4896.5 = 1.0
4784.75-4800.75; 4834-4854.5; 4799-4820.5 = -0.1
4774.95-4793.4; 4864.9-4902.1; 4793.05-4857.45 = -2.6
